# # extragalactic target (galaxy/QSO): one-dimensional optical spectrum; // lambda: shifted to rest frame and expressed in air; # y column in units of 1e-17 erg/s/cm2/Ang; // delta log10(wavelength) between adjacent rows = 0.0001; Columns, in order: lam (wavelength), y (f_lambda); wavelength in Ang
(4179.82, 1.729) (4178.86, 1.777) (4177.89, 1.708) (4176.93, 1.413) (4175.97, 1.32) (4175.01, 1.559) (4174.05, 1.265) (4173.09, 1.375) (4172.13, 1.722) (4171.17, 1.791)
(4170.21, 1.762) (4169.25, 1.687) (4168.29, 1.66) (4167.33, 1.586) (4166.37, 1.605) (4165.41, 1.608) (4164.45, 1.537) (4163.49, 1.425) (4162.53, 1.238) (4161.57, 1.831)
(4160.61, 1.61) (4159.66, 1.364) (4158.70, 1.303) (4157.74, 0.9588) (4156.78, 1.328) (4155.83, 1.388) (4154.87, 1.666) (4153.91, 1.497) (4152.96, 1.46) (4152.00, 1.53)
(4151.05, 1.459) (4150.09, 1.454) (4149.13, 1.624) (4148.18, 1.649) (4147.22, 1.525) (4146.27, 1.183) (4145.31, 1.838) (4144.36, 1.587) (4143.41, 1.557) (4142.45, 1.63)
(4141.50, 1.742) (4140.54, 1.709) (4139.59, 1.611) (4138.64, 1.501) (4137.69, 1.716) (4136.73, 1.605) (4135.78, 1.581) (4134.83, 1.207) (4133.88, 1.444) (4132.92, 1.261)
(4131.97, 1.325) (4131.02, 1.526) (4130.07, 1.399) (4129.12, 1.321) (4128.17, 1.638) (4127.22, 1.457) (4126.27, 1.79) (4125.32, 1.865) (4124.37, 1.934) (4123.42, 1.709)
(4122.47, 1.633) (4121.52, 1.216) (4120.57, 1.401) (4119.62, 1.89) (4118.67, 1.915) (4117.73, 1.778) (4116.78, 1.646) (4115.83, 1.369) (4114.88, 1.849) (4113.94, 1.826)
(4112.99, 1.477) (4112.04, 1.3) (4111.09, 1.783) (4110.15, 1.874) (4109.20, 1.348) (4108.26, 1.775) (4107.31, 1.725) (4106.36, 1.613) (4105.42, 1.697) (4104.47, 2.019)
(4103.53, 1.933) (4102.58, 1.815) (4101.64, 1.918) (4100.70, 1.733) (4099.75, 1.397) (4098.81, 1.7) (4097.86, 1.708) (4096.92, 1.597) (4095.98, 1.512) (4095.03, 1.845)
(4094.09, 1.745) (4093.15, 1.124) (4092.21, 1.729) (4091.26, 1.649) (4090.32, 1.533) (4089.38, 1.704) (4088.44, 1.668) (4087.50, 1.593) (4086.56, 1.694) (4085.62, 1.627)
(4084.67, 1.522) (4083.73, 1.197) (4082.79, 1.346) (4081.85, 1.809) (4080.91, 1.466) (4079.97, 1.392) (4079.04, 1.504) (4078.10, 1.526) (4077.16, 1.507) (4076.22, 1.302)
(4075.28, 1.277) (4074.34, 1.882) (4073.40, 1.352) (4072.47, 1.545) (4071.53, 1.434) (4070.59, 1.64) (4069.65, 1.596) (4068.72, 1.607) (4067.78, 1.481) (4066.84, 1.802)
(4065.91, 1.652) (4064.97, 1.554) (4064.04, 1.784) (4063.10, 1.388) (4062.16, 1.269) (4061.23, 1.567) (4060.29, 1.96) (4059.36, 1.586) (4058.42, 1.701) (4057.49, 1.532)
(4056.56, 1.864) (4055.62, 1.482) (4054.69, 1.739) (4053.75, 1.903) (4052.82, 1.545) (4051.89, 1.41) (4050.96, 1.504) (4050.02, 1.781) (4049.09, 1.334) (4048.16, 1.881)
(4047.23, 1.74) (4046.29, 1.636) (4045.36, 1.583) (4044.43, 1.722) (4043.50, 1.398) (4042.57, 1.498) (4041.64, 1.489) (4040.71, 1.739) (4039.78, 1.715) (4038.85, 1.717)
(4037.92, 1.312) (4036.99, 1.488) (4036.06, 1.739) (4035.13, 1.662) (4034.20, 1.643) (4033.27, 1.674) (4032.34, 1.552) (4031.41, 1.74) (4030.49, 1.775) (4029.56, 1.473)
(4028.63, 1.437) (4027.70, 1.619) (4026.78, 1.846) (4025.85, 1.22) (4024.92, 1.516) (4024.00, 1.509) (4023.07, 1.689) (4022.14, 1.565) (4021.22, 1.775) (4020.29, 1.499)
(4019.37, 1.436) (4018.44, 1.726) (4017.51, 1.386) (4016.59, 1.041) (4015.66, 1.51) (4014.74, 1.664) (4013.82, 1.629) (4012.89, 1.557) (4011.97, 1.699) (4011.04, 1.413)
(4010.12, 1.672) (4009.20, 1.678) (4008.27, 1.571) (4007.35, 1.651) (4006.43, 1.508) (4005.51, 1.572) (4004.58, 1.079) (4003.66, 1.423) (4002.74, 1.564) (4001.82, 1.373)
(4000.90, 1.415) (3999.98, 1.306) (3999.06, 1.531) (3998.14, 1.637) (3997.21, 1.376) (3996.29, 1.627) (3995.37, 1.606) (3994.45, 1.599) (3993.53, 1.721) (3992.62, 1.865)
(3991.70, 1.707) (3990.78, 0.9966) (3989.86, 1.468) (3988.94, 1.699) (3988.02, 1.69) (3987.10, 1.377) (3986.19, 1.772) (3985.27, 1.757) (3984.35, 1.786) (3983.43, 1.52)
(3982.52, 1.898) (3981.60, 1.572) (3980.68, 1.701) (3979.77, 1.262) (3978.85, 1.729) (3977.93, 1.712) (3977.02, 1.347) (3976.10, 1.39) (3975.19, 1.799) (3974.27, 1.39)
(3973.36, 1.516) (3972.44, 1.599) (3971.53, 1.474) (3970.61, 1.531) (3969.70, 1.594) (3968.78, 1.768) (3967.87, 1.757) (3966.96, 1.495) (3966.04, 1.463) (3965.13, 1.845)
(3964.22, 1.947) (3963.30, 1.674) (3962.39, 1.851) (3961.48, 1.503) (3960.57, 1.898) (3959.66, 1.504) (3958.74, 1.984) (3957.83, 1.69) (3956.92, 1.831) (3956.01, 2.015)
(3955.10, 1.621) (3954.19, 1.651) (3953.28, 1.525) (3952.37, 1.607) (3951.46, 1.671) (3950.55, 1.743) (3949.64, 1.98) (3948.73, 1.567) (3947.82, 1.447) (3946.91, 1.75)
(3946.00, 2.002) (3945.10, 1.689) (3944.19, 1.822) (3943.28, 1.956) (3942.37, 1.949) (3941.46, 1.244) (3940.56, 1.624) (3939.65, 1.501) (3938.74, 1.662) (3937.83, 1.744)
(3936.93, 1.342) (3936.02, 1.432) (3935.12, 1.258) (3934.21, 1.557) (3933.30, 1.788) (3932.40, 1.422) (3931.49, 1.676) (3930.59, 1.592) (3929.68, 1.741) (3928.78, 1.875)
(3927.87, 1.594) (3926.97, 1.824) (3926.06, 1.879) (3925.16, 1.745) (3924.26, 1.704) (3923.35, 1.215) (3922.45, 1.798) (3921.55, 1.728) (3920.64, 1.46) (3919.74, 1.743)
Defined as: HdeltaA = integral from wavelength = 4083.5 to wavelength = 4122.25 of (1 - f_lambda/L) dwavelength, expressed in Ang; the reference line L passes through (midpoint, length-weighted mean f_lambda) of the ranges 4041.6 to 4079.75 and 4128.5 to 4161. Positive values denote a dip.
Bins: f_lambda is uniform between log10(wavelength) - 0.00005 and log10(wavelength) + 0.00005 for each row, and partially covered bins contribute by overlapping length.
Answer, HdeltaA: -2.8 Ang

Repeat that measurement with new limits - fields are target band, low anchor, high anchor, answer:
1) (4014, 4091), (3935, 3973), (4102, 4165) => 2.1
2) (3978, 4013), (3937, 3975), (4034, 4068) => 1.9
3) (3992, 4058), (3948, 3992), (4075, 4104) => 1.7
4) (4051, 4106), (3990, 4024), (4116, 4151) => -1.7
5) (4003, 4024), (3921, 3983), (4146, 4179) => 1.0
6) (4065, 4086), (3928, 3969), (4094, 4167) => 1.2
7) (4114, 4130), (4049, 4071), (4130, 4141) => -1.4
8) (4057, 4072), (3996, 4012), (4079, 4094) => -0.7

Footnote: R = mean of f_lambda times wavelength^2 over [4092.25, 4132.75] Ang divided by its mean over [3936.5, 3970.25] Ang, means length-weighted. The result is 1.0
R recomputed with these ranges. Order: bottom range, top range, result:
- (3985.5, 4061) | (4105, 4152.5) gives 1.06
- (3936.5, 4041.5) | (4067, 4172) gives 1.05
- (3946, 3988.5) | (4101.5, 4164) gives 1.03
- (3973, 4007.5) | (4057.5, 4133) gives 1.09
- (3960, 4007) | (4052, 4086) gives 1.03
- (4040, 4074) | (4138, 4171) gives 1.00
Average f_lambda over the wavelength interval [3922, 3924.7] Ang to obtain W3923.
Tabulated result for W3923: 1.57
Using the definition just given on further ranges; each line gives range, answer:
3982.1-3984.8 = 1.74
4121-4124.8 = 1.62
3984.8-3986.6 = 1.76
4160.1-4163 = 1.56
